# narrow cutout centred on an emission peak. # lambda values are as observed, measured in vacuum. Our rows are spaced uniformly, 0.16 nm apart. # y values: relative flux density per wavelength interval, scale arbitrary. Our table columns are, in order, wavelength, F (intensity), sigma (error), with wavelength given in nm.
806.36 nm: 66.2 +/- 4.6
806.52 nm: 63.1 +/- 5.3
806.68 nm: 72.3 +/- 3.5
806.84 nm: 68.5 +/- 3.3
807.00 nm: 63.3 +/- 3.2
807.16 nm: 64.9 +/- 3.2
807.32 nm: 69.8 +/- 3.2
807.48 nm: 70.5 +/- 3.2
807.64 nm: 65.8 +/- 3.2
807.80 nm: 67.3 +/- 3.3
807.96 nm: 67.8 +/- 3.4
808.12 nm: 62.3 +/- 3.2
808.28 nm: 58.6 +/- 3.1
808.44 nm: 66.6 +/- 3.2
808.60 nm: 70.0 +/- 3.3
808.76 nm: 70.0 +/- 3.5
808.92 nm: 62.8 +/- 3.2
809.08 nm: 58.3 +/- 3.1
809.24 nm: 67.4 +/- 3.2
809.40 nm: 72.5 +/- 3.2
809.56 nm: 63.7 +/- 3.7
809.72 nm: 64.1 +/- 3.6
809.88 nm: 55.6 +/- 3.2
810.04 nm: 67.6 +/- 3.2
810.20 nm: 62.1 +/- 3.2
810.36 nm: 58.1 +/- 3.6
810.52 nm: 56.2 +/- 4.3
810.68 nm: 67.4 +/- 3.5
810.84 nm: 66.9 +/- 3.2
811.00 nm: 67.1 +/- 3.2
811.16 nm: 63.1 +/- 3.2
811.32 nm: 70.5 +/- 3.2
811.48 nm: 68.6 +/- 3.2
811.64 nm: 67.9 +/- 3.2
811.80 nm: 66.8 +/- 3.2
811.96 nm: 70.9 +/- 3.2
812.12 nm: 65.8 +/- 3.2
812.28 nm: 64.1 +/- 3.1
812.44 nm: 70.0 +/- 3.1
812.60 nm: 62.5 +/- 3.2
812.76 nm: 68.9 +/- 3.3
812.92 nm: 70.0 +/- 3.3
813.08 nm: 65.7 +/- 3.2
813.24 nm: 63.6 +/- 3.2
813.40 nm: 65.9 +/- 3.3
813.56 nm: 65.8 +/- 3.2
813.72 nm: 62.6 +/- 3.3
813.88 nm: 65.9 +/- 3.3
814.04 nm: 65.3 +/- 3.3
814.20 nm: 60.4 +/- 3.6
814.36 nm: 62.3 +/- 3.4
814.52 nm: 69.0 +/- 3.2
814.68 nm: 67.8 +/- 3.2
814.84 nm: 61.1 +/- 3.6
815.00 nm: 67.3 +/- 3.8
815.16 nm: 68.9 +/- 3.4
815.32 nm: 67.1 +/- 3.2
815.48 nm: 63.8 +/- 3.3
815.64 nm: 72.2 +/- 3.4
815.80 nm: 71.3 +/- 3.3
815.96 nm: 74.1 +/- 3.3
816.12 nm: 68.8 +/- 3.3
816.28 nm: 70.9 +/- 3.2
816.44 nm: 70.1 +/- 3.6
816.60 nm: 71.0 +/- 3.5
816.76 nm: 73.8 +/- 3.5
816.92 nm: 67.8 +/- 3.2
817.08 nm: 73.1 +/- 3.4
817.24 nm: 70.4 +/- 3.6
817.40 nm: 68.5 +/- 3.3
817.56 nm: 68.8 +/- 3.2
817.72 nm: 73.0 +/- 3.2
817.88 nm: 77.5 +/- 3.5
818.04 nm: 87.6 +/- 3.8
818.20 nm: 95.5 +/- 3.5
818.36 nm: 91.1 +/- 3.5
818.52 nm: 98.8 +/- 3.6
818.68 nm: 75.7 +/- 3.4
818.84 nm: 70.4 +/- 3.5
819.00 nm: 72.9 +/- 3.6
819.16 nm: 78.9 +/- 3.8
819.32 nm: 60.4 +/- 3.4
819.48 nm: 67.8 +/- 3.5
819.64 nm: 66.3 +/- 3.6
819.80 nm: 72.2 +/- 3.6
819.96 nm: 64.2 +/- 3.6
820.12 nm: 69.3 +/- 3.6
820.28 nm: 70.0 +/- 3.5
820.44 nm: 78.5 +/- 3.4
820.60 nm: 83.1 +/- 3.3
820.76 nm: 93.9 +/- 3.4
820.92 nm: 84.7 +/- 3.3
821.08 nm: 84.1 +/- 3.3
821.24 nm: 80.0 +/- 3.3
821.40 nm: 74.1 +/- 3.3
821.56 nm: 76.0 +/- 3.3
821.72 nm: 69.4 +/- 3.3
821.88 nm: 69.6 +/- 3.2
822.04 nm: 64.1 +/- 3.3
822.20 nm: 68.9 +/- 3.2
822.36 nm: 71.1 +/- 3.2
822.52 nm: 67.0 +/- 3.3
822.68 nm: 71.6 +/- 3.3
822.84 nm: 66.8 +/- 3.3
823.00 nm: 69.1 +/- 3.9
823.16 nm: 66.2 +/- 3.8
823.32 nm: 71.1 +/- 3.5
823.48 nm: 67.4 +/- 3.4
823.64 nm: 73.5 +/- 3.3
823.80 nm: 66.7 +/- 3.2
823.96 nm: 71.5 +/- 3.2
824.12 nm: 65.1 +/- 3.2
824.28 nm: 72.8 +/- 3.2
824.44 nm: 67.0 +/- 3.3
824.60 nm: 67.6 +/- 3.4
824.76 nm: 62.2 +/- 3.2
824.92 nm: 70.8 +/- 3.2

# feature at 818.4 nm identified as Halpha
